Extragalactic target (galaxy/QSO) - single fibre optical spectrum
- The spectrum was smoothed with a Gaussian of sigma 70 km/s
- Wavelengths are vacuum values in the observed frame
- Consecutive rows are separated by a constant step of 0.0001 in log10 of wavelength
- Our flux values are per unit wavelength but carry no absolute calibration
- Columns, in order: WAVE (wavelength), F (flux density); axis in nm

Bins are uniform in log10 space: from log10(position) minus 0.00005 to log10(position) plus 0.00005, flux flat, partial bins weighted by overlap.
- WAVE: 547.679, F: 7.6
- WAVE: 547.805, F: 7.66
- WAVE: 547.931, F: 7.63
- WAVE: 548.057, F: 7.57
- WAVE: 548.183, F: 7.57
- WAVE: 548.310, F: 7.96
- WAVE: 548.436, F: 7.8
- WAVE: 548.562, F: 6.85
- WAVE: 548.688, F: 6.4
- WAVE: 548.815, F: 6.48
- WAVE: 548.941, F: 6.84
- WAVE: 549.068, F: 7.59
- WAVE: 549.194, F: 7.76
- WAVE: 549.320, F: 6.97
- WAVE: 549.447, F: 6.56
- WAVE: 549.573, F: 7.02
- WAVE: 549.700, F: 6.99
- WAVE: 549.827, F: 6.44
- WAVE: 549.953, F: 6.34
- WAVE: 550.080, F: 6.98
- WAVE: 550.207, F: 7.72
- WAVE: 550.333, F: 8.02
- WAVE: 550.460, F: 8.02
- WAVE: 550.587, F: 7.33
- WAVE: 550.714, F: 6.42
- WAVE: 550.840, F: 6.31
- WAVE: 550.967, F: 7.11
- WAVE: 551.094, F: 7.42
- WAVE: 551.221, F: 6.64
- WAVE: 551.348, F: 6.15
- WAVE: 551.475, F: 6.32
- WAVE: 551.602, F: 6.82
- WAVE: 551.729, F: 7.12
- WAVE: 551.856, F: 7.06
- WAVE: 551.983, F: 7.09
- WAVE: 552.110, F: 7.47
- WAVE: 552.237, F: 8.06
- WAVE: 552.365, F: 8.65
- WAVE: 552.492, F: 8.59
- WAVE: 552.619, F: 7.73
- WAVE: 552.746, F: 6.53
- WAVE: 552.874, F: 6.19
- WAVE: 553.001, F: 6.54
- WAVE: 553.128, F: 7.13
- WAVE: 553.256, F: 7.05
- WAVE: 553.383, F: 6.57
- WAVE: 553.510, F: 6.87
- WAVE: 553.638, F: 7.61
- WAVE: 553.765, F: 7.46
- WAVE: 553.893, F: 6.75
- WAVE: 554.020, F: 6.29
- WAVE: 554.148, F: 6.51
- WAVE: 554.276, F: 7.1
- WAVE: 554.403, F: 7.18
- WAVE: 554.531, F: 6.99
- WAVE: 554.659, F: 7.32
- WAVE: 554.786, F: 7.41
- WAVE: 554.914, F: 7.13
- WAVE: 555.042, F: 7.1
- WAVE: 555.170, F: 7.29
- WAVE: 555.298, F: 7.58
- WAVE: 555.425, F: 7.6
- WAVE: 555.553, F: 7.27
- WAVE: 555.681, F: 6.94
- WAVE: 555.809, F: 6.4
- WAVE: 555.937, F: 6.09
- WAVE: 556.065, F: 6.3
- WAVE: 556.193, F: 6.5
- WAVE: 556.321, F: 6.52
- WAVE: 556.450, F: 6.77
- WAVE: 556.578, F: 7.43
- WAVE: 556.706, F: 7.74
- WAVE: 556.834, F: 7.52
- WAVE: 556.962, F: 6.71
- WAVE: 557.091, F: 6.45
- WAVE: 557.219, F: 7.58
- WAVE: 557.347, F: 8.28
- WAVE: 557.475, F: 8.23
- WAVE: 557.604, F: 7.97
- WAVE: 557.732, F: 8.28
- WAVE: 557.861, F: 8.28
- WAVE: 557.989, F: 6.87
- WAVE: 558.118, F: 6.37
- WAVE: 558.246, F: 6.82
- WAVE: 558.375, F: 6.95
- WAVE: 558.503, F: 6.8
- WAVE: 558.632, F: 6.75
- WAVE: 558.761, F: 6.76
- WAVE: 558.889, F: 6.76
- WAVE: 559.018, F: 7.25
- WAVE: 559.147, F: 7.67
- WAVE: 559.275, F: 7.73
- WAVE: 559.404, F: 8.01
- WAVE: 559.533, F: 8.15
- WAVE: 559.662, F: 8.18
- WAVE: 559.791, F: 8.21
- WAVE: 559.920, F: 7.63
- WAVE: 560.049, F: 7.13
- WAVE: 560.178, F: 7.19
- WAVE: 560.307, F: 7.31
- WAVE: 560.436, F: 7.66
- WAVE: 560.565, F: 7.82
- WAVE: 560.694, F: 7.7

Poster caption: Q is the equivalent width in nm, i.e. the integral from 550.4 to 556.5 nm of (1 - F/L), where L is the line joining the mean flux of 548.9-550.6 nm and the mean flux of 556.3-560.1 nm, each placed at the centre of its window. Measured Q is 0.211 nm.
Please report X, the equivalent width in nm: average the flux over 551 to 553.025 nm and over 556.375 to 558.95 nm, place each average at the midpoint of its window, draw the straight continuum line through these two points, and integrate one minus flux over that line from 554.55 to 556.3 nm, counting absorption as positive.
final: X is 0.06 nm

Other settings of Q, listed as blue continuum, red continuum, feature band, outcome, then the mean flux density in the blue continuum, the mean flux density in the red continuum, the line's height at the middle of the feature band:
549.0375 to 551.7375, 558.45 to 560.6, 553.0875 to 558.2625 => 0.10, 6.99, 7.47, 7.27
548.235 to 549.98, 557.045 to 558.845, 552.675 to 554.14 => 0.07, 7.02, 7.32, 7.16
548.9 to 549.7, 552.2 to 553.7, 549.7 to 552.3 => 0.06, 7.12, 7.28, 7.19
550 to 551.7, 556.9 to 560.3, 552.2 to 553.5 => -0.03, 7.01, 7.42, 7.12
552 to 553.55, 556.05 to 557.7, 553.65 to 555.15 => 0.05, 7.28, 7.28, 7.28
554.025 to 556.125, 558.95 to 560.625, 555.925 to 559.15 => 0.09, 6.99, 7.68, 7.35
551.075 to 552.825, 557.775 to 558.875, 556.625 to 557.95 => -0.13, 7.25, 6.97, 7.01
